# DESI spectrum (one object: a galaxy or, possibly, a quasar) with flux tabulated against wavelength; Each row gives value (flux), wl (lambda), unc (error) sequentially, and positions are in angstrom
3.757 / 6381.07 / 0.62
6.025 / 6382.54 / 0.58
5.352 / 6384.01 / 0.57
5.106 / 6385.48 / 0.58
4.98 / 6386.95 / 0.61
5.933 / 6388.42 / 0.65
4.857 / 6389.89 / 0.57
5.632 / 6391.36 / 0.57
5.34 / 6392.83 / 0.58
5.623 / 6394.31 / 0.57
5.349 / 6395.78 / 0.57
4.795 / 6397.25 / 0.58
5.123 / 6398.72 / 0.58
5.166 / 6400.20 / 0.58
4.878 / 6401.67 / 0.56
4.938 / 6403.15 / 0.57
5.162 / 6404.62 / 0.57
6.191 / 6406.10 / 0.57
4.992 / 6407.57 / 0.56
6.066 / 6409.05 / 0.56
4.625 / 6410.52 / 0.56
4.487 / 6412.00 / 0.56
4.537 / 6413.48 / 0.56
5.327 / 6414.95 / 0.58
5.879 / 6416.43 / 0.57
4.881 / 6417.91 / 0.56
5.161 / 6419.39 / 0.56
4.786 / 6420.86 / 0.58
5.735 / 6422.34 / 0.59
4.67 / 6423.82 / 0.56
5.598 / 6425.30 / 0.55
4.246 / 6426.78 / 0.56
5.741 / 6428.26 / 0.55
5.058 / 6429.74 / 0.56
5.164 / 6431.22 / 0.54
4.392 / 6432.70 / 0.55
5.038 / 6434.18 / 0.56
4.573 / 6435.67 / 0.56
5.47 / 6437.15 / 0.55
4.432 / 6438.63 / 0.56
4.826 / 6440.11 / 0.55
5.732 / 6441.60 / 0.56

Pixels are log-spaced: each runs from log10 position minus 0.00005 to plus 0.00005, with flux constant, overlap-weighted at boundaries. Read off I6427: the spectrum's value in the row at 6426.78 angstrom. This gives 4.246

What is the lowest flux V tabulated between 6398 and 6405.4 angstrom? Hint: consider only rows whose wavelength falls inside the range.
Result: 4.878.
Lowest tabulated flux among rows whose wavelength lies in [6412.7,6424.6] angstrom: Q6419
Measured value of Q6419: 4.537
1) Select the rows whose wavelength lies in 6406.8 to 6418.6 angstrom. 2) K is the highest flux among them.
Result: 6.066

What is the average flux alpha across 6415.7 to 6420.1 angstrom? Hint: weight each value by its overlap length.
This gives 5.3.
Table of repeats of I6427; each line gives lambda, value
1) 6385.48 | 5.106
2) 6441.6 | 5.732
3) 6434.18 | 5.038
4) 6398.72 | 5.123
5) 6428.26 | 5.741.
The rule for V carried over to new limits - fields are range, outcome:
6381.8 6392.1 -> 4.857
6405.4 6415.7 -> 4.487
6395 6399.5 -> 4.795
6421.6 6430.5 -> 4.246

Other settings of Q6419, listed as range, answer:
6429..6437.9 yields 4.392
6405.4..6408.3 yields 4.992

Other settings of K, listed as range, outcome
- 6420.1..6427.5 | 5.735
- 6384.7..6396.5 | 5.933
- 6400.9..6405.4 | 5.162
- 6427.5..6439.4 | 5.741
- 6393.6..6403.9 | 5.623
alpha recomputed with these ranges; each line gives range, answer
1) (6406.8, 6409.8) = 5.54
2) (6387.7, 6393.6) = 5.44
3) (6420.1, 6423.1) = 5.27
